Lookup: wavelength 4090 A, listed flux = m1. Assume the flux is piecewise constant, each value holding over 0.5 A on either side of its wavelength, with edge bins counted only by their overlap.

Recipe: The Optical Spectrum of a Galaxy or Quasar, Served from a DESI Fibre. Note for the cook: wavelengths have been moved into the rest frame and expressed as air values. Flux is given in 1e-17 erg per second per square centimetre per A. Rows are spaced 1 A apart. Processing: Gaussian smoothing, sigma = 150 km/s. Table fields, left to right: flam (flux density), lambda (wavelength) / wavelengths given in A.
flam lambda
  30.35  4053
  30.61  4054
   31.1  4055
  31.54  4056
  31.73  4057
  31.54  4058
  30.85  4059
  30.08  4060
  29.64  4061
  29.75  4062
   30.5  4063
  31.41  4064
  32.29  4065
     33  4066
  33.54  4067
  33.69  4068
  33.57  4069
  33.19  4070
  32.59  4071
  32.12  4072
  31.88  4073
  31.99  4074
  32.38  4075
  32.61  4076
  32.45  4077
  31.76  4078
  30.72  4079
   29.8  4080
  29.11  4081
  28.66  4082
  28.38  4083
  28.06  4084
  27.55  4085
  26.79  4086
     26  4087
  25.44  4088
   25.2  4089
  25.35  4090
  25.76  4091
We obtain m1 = 25.35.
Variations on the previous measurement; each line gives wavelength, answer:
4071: 32.59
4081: 29.11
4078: 31.76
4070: 33.19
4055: 31.1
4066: 33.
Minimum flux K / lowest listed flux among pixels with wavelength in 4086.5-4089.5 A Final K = 25.2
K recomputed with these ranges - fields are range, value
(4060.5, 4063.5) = 29.64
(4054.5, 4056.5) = 31.1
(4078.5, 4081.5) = 29.11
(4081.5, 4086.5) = 26.79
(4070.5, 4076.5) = 31.88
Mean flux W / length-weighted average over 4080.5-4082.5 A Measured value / 28.9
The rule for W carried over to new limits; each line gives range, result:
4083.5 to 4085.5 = 27.8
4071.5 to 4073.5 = 32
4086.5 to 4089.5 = 25.5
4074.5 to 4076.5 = 32.5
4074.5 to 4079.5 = 32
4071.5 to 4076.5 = 32.2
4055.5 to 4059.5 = 31.4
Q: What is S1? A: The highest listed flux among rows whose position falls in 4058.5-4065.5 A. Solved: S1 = 32.29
